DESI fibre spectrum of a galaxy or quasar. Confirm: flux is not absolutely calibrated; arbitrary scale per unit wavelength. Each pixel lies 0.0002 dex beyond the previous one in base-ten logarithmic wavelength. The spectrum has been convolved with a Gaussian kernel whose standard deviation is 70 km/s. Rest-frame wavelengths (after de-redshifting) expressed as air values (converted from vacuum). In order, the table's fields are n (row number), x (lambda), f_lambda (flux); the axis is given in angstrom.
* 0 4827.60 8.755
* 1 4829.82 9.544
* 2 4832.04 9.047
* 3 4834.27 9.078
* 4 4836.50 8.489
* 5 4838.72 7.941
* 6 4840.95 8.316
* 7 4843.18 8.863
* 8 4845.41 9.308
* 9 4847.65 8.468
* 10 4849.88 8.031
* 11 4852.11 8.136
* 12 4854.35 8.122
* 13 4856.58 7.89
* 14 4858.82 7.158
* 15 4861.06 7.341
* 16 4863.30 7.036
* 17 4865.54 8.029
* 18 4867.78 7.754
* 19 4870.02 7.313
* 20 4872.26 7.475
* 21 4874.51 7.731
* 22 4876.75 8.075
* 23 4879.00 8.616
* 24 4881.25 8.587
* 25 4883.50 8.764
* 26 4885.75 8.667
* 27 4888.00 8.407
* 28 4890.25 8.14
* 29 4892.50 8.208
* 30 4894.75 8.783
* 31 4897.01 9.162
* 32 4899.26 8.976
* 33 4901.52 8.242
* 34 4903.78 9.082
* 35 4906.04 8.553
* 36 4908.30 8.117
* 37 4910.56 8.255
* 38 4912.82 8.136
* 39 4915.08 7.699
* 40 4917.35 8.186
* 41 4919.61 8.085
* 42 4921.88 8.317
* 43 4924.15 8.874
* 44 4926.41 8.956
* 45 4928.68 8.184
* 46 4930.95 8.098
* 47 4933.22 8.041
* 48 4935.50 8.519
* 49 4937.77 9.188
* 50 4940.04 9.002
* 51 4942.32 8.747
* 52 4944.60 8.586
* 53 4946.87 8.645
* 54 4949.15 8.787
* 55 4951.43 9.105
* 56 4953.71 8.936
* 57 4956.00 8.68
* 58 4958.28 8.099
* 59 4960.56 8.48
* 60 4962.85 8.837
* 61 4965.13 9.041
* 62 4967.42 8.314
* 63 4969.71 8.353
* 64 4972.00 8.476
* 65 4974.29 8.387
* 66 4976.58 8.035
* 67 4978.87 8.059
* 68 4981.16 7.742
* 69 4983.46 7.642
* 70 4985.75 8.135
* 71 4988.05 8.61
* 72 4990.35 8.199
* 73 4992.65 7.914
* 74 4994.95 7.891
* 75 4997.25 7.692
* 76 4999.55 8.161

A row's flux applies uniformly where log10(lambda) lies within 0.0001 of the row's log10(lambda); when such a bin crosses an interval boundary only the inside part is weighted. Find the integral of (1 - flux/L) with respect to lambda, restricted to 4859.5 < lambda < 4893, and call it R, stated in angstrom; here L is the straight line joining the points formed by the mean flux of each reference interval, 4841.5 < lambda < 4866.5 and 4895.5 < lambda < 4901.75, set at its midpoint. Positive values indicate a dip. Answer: 1.8 angstrom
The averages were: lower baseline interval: 8.04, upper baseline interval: 8.87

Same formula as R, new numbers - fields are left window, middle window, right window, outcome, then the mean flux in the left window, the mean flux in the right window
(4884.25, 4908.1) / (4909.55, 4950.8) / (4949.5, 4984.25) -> 0.2 angstrom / 8.61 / 8.43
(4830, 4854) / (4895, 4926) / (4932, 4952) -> 0.8 angstrom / 8.59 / 8.72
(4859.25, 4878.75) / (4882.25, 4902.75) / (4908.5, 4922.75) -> -1.9 angstrom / 7.62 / 8.11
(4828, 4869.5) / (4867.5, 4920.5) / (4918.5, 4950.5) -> 0.8 angstrom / 8.25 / 8.58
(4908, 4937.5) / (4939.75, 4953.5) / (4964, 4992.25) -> -0.9 angstrom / 8.3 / 8.24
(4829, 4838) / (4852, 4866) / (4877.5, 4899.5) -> 1.9 angstrom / 8.98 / 8.61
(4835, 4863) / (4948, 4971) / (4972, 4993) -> -1.5 angstrom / 8.15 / 8.11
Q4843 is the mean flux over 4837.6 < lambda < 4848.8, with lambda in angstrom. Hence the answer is 8.58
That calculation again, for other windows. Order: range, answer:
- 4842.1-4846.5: 9.09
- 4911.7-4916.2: 7.92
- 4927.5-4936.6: 8.21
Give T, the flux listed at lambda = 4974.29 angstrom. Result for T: 8.387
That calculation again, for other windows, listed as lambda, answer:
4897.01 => 9.162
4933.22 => 8.041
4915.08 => 7.699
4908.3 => 8.117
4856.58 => 7.89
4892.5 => 8.208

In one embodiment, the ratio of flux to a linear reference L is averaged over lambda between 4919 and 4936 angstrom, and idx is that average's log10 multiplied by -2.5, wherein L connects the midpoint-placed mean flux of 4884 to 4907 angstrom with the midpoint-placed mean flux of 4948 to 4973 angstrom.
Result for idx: 0.03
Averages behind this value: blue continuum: 8.63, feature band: 8.39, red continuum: 8.64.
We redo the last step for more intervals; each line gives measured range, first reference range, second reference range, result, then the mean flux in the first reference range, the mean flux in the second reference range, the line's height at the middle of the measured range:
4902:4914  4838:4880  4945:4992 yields -0.03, 7.98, 8.42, 8.18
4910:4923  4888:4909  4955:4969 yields 0.06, 8.59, 8.57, 8.58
